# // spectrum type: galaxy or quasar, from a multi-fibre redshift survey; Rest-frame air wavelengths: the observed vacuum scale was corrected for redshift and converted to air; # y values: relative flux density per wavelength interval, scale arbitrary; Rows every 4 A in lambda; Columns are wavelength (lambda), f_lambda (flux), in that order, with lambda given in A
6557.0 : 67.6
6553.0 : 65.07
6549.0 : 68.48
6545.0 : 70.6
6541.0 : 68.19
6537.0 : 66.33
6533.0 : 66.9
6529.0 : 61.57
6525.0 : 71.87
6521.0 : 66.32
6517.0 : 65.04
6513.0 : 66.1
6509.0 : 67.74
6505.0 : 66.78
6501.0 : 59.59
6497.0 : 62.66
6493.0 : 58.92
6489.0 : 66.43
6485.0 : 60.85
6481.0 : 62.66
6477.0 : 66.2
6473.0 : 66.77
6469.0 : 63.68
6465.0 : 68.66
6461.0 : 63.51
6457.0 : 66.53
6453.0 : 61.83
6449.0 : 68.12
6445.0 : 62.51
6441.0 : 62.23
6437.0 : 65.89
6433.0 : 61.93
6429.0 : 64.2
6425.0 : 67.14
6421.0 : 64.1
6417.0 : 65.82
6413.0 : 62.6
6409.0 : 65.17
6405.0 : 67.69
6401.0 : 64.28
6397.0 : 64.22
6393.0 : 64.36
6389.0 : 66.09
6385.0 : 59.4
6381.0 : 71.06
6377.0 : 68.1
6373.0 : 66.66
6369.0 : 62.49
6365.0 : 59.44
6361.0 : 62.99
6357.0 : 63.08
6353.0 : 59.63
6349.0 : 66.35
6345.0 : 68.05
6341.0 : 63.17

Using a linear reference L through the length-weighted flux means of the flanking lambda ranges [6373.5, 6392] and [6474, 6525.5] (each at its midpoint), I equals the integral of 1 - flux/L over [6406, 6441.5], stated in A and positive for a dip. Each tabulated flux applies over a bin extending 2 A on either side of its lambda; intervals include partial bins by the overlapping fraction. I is 0.6 A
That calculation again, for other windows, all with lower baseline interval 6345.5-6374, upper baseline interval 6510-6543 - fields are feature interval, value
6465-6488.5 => 0.3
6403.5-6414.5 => -0.2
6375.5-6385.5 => -0.6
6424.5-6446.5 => 0.3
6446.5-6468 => -0.1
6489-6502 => 0.9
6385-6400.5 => -0.1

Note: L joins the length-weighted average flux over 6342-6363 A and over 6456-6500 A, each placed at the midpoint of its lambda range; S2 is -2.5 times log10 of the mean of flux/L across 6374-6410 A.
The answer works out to -0.03 mag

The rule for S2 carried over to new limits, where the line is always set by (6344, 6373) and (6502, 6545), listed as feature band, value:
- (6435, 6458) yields 0.011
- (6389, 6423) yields -0.011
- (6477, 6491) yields 0.036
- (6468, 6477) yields 0.000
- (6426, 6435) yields 0.021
